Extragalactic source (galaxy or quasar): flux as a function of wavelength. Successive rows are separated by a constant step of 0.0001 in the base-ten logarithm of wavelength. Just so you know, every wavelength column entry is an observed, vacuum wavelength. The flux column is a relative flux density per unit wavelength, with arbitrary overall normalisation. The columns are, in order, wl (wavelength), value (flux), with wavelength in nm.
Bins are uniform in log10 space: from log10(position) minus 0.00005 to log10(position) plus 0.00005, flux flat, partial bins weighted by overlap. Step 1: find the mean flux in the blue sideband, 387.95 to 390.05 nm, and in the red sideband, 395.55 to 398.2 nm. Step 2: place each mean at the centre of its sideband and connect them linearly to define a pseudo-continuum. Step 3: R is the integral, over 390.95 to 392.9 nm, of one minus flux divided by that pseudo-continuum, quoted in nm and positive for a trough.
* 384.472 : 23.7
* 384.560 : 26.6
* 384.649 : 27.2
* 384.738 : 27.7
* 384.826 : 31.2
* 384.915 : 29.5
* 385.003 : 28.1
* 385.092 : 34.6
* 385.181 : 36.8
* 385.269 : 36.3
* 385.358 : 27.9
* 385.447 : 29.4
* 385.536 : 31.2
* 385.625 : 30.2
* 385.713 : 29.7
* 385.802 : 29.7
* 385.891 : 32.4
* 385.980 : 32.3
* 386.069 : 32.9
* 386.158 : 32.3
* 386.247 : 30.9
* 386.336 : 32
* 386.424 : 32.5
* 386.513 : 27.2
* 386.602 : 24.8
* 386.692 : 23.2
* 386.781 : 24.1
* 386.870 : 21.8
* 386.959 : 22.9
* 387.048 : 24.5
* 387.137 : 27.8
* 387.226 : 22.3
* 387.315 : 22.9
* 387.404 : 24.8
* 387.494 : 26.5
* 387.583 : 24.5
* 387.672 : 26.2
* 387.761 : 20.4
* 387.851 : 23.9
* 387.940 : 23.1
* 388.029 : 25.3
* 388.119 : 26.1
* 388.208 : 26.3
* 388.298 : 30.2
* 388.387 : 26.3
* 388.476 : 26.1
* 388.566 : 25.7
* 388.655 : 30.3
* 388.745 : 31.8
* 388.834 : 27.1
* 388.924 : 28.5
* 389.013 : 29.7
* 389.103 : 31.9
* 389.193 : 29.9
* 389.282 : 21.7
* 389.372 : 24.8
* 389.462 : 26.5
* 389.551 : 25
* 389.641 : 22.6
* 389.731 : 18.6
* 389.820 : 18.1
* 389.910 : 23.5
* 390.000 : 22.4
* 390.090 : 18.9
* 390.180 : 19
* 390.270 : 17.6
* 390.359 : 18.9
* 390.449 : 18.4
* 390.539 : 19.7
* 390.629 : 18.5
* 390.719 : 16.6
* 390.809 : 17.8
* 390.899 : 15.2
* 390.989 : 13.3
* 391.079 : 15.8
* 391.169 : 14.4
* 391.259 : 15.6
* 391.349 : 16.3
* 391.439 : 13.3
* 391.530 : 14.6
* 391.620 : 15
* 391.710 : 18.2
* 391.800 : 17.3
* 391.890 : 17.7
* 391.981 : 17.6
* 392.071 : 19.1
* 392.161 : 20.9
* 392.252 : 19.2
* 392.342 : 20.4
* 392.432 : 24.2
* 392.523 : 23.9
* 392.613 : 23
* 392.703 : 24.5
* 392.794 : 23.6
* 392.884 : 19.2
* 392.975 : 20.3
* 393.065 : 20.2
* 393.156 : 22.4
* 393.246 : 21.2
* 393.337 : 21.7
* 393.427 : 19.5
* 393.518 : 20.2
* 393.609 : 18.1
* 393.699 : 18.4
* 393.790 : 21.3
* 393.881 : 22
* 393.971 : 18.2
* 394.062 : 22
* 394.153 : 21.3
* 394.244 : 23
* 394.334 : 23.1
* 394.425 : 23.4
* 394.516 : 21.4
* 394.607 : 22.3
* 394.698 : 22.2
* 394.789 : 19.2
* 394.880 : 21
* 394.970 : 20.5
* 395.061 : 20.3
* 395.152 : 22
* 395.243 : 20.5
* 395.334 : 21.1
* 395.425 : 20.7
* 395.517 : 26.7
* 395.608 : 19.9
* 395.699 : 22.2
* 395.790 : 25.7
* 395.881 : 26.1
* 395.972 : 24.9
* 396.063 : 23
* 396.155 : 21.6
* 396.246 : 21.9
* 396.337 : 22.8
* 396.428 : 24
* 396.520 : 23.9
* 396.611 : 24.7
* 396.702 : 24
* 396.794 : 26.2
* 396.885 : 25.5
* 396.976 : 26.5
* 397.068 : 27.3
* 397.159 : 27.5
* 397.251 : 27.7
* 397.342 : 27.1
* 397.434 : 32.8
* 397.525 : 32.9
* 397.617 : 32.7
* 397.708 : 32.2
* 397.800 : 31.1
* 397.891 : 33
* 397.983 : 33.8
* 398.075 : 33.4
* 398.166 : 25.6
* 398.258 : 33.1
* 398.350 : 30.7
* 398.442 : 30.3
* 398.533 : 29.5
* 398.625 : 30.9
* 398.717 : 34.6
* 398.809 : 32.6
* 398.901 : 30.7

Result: 0.58 nm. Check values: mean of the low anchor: 25.9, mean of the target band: 18.5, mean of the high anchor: 26.9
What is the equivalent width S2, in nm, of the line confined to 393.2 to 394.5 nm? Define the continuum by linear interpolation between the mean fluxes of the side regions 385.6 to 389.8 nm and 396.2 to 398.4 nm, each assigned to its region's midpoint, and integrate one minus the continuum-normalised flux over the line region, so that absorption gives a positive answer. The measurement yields 0.32 nm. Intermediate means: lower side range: 26.7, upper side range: 28.4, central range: 21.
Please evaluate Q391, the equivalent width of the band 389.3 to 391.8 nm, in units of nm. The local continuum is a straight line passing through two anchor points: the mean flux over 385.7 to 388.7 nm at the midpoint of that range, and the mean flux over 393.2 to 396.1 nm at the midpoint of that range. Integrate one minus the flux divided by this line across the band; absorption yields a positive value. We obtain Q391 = 0.62 nm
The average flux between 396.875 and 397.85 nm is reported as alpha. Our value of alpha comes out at 29.6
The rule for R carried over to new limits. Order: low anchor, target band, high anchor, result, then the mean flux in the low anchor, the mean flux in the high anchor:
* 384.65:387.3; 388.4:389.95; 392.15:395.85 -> 0.006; 29.1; 21.5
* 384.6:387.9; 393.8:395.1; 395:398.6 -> 0.265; 28.2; 26.5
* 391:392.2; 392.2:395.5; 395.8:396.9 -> -0.225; 16.5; 24.1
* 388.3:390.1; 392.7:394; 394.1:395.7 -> 0.123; 25.7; 21.7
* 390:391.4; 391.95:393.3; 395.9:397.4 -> -0.111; 17.2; 25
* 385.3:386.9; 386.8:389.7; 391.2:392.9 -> -0.041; 29.2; 19.1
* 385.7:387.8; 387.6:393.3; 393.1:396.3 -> 0.684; 27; 21.7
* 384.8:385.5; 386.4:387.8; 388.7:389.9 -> 0.206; 31.7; 25.8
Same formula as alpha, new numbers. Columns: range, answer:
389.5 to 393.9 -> 19.2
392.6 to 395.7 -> 21.3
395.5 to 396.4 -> 23.4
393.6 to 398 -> 24.3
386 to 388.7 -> 26.3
